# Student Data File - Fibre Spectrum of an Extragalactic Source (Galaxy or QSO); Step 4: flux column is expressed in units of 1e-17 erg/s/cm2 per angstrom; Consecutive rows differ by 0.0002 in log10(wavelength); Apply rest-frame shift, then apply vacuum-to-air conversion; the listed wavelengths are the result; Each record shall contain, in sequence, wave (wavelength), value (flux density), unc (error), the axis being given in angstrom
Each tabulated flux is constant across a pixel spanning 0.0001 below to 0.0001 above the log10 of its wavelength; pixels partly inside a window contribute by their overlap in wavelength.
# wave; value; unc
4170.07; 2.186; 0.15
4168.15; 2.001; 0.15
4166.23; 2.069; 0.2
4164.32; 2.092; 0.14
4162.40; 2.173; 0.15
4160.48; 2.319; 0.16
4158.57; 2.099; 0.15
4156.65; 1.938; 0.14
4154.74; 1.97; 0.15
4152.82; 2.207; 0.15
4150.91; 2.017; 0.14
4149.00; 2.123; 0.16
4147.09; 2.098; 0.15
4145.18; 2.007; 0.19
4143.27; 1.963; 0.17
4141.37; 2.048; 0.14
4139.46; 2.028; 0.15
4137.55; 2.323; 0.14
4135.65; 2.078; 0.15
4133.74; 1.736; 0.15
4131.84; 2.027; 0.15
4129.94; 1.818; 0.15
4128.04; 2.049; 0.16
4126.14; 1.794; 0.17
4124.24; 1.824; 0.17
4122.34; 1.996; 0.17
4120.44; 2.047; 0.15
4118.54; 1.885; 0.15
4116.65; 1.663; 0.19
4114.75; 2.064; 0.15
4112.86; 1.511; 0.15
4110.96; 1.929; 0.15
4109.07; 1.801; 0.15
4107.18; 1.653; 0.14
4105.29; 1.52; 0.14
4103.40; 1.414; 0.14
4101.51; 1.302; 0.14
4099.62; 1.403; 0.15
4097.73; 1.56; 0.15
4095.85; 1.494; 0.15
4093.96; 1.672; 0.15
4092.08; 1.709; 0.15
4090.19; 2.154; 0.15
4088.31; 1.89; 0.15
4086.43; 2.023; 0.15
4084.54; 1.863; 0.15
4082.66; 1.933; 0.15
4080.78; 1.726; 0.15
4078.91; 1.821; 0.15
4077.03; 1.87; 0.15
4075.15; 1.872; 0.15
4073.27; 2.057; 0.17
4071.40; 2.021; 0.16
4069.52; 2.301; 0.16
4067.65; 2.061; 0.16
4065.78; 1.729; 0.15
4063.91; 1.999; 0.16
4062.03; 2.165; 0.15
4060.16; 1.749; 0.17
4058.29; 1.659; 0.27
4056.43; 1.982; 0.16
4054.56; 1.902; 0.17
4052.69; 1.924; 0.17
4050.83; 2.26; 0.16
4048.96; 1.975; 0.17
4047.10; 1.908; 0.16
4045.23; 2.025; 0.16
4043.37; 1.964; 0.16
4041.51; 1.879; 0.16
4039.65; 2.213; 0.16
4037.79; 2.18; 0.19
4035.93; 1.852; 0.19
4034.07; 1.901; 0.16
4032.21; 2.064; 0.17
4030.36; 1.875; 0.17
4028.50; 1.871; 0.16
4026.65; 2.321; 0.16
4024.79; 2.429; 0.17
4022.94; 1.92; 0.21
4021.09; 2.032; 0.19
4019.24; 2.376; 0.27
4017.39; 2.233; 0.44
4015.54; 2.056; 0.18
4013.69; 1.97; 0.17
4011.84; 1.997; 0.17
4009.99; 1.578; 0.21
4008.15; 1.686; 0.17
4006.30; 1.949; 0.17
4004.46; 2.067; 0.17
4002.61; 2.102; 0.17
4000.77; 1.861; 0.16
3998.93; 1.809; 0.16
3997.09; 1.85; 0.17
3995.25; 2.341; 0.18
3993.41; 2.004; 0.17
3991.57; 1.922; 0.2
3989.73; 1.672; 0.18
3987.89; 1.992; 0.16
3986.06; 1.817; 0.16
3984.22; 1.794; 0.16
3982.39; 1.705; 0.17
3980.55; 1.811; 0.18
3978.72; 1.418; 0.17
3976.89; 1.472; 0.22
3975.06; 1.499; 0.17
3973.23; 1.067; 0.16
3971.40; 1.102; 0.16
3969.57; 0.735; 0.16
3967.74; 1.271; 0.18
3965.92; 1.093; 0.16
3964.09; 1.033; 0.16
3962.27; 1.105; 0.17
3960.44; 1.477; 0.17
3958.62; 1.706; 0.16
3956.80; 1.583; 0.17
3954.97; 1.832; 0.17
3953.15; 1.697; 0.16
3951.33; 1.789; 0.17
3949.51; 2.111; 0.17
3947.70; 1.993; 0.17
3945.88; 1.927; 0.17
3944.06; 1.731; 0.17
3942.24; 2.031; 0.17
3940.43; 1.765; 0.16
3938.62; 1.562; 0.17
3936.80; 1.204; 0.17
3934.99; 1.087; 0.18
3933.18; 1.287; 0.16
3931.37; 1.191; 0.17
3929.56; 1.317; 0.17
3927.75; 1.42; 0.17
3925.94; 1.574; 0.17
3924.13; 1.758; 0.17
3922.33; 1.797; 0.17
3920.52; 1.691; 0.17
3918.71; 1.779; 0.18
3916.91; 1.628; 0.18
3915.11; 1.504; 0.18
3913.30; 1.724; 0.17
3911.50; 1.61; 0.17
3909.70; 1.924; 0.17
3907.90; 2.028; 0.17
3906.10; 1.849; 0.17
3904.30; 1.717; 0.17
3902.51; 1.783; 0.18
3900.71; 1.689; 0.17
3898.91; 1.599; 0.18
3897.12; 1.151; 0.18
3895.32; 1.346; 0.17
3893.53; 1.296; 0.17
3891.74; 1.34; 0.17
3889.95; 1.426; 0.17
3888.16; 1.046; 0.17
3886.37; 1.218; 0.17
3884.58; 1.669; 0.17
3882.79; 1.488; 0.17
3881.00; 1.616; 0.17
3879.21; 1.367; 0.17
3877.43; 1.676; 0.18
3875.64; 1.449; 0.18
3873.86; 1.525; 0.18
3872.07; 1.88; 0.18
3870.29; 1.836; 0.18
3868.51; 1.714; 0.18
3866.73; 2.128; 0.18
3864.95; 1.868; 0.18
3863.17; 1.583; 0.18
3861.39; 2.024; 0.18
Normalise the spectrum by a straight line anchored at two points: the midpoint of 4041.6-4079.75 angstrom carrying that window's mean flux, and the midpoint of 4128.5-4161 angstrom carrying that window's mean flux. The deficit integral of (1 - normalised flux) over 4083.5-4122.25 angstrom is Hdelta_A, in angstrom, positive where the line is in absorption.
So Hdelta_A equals 5.2 angstrom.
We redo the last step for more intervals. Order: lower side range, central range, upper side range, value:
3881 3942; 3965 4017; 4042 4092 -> 1.4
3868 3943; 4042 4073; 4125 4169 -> -1.9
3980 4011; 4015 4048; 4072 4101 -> -3.8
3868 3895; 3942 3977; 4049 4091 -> 3.7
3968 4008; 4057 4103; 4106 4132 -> -0.6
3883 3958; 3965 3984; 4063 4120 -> 3.8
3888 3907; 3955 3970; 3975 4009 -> 3.7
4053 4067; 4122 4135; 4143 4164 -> 0.9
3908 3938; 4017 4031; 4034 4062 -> -1.8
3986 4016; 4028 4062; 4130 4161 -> 0.0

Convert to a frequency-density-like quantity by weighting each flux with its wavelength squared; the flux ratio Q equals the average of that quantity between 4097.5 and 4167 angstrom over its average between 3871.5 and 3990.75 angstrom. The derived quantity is 1.36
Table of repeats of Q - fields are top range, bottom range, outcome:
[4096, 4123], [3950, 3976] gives 1.33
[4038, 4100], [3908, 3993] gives 1.28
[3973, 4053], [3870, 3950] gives 1.28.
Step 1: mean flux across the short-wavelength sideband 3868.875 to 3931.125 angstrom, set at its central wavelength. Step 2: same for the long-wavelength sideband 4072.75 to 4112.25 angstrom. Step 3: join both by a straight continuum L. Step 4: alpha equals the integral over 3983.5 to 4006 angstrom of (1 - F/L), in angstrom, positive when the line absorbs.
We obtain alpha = -3.8 angstrom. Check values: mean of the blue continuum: 1.58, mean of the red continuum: 1.74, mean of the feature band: 1.94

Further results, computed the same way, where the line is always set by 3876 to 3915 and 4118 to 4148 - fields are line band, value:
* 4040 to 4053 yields -1.3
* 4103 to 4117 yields 1.7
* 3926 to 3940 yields 2.5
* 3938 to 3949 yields -1.4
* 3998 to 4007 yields -1.1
